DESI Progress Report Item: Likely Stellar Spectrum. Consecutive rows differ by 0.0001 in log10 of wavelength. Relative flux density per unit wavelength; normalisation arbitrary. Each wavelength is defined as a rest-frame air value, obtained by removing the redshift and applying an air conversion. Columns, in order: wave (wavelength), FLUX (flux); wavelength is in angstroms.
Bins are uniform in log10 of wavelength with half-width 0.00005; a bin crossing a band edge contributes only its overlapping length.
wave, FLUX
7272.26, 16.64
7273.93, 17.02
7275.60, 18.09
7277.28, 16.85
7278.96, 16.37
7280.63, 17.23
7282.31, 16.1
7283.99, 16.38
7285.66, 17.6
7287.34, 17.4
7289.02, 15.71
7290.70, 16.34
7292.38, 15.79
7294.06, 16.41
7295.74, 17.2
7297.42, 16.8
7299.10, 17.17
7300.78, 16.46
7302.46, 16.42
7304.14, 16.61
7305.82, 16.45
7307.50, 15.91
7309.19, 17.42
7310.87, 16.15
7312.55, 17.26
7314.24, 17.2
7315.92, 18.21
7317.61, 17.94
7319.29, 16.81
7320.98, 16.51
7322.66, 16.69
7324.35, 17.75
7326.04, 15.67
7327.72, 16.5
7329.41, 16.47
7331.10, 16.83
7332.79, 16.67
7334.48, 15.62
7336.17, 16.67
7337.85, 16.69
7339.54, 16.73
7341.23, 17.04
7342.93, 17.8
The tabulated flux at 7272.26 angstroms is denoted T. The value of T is 16.64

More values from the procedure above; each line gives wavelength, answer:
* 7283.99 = 16.38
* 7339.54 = 16.73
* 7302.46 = 16.42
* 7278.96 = 16.37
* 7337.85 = 16.69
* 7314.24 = 17.2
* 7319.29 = 16.81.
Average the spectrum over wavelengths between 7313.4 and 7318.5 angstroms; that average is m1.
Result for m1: 17.8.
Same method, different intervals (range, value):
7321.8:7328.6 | 16.7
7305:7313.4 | 16.6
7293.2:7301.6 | 16.8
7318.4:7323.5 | 16.7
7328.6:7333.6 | 16.6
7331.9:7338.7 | 16.4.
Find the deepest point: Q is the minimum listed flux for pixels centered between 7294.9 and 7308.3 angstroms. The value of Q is 15.91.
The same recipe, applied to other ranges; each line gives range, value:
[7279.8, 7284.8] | 16.1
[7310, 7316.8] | 16.15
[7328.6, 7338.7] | 15.62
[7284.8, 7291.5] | 15.71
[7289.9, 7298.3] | 15.79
